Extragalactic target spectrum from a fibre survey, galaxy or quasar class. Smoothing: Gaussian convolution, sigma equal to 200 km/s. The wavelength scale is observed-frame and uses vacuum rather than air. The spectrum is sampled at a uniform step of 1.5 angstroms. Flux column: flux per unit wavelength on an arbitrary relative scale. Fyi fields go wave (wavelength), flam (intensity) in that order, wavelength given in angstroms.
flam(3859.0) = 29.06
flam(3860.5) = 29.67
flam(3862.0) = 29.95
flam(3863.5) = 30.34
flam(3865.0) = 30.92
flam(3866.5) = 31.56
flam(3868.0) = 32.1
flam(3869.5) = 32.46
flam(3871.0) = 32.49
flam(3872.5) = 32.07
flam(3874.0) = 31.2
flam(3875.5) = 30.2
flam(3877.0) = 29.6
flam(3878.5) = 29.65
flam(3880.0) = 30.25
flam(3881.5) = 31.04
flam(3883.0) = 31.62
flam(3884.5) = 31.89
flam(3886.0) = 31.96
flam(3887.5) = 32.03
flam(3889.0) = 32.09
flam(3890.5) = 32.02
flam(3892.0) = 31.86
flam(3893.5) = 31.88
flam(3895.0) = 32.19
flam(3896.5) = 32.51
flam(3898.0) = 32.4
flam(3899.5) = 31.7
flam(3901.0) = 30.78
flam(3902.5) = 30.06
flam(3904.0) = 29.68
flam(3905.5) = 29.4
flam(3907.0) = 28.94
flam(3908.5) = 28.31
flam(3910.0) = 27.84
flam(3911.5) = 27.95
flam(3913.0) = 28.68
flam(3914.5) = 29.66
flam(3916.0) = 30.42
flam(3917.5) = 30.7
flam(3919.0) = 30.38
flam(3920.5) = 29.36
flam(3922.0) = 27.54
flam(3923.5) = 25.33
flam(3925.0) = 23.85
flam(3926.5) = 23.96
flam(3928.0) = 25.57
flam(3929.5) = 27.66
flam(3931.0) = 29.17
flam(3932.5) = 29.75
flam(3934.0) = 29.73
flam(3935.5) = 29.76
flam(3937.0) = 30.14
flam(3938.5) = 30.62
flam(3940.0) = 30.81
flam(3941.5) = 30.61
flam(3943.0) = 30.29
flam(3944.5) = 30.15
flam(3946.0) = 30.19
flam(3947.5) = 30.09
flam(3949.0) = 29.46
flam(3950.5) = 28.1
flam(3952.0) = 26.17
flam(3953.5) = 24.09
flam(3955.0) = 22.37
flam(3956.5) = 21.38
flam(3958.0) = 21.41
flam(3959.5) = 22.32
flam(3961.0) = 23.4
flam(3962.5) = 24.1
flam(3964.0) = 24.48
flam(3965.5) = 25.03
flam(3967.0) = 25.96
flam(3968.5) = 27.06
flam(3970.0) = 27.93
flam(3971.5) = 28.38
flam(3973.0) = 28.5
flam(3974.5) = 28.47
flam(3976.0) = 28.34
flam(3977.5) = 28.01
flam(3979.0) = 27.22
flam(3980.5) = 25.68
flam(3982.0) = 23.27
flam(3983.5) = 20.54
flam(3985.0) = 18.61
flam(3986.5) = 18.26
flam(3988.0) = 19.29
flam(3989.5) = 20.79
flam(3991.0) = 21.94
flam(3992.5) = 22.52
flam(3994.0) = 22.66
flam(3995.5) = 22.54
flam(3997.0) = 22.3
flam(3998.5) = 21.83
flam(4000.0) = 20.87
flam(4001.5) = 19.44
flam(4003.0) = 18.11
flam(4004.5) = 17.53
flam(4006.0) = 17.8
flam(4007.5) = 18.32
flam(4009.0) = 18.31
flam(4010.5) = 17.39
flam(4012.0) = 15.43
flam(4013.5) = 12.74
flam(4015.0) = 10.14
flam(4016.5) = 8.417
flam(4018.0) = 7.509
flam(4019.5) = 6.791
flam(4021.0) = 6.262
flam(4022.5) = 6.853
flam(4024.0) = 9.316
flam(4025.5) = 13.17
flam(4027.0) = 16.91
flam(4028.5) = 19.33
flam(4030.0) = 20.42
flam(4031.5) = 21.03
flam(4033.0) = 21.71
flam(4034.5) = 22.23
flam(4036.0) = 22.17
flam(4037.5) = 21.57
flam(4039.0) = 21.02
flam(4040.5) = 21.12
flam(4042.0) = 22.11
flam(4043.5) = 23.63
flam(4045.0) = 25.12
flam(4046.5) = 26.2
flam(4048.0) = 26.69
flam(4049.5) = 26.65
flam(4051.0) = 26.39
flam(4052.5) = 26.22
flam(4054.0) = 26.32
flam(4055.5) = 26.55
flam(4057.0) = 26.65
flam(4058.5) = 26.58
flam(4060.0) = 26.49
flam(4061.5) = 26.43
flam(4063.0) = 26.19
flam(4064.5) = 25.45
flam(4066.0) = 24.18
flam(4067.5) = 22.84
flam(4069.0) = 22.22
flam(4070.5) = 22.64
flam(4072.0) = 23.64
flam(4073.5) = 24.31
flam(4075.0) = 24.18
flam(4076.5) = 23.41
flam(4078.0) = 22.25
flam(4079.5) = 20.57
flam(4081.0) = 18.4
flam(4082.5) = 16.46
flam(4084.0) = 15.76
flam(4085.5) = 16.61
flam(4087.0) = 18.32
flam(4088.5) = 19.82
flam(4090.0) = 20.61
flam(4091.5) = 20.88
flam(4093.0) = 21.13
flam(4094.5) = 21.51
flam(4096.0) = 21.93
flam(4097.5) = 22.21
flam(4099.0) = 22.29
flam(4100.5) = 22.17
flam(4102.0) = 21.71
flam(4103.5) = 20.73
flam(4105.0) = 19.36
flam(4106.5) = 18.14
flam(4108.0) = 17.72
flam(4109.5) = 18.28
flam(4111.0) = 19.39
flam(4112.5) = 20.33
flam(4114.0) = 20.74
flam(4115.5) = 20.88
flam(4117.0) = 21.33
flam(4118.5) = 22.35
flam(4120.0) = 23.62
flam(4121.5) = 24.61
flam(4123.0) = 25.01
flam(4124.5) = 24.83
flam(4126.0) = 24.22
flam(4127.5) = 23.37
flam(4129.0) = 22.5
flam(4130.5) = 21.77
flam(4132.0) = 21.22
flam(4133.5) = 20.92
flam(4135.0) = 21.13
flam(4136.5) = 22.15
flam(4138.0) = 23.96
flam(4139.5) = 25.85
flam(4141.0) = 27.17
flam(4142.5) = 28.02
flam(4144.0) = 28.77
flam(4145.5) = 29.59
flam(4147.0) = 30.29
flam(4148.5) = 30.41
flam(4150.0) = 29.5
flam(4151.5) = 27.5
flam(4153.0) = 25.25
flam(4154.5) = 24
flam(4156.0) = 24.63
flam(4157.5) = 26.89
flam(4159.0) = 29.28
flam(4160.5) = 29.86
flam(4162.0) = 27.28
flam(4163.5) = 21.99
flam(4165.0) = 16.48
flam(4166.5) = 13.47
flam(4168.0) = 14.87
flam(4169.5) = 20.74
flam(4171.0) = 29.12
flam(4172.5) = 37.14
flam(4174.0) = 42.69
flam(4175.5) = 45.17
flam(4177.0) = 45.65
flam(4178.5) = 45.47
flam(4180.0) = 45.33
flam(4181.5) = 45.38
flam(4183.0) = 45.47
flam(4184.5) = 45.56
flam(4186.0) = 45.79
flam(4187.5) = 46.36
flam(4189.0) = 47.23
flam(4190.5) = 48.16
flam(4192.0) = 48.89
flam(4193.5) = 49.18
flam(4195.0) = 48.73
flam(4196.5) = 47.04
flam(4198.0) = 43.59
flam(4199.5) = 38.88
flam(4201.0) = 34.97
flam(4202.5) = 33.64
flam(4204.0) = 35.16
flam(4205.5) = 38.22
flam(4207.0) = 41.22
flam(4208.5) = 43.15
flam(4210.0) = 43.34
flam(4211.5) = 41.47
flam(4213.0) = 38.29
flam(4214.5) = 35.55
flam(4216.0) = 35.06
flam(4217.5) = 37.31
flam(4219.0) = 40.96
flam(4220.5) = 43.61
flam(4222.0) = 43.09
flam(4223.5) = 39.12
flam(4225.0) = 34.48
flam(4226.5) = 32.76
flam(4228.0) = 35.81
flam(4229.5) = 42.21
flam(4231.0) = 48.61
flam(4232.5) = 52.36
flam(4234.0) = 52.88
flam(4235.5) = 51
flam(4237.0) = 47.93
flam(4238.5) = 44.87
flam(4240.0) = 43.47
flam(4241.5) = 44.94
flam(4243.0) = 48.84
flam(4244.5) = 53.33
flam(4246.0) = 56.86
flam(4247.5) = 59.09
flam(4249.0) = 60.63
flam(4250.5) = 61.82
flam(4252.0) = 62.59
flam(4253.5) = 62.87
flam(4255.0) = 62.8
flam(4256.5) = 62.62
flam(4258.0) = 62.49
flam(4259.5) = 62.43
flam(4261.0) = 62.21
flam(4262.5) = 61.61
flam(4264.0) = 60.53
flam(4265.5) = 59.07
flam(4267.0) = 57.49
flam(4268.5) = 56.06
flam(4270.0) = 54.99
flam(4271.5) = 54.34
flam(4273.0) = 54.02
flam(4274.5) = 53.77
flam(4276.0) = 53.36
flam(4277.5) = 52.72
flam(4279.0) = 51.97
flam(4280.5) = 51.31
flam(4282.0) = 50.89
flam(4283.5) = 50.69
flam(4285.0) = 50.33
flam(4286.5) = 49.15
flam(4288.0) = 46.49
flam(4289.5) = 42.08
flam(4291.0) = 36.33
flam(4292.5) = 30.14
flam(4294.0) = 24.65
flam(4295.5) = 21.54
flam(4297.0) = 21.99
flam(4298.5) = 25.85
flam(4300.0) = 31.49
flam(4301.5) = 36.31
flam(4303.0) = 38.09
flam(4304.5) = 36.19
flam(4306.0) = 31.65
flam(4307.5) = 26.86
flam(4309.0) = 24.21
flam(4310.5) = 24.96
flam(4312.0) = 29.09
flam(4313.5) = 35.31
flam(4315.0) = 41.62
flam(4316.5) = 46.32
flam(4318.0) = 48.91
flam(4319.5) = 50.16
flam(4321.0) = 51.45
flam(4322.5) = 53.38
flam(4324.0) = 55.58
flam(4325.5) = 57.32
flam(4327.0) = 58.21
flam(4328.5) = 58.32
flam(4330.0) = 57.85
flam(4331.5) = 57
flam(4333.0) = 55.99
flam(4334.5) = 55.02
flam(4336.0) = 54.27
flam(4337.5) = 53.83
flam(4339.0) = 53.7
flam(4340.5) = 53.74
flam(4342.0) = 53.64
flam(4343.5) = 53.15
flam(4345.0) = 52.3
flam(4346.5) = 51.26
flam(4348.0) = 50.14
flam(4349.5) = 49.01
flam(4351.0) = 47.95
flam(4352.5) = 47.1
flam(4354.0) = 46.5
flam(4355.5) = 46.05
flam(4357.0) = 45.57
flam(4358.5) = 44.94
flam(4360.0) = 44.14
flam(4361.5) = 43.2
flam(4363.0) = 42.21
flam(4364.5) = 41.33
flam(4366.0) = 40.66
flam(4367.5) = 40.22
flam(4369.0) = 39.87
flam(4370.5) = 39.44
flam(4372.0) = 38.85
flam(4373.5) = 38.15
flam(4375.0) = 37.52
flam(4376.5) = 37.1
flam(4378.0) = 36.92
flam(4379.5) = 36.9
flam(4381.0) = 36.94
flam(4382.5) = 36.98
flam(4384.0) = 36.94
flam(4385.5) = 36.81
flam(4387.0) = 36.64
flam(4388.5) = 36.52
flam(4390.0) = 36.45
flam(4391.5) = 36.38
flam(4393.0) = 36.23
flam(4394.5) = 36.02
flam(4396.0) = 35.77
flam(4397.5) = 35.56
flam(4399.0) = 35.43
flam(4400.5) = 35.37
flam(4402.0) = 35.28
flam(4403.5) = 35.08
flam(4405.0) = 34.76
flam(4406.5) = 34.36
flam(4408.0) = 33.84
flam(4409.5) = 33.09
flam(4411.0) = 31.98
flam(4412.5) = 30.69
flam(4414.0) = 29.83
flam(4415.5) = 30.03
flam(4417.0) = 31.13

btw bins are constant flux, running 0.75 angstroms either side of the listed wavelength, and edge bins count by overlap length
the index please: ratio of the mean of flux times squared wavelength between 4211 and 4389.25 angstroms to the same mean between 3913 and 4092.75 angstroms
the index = 2.3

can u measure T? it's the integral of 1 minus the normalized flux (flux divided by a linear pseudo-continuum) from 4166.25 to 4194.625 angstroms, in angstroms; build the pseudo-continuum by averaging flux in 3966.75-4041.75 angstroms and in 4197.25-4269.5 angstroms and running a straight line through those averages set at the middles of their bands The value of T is 0.75 angstroms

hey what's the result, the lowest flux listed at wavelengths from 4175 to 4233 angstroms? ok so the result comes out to 32.76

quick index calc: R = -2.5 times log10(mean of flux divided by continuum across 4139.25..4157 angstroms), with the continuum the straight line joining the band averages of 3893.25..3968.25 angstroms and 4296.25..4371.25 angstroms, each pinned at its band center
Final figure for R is 0.32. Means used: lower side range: 28.1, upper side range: 44.9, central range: 27.6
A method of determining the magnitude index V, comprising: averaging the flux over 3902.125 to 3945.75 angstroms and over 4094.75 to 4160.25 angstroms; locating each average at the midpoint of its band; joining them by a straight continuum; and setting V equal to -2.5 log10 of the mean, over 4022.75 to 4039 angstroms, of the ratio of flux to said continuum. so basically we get 0.37 mag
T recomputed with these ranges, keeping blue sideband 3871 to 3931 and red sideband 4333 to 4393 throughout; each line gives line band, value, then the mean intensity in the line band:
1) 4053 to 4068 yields 3.8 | 25.8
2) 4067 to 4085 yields 7.1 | 21.3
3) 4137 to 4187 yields 8.8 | 31.2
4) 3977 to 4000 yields 7.3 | 22.3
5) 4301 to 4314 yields 3.4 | 31.2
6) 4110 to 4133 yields 8.9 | 22.4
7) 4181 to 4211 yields -3.6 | 43.5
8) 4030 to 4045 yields 5.3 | 21.9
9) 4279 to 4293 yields -1.5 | 45.9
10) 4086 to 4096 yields 4.3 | 20.4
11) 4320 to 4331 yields -3.4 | 55.9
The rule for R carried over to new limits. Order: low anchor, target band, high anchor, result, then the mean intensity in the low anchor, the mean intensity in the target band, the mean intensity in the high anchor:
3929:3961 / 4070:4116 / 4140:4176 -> 0.32 mag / 27.7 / 20.5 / 27.4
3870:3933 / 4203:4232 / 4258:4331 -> 0.08 mag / 29.9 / 39.5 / 45.8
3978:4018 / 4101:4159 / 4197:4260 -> 0.42 mag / 19.1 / 23.7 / 46.5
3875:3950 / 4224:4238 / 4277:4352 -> -0.06 mag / 29.8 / 44.1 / 44.8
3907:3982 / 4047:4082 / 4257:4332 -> 0.35 mag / 27.4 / 24.5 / 46.2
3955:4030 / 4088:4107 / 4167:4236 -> 0.41 mag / 19.9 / 21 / 41.2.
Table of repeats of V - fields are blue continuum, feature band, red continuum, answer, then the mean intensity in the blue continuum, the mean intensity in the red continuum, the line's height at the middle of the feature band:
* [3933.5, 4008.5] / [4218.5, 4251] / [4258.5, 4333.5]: -0.12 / 24.7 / 46.1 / 42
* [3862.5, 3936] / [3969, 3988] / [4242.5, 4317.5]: 0.32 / 30.1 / 47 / 33.6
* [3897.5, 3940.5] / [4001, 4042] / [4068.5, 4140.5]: 0.47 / 28.9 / 21.4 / 24.8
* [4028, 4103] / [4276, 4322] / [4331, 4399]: 0.00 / 22.7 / 43.5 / 38.9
